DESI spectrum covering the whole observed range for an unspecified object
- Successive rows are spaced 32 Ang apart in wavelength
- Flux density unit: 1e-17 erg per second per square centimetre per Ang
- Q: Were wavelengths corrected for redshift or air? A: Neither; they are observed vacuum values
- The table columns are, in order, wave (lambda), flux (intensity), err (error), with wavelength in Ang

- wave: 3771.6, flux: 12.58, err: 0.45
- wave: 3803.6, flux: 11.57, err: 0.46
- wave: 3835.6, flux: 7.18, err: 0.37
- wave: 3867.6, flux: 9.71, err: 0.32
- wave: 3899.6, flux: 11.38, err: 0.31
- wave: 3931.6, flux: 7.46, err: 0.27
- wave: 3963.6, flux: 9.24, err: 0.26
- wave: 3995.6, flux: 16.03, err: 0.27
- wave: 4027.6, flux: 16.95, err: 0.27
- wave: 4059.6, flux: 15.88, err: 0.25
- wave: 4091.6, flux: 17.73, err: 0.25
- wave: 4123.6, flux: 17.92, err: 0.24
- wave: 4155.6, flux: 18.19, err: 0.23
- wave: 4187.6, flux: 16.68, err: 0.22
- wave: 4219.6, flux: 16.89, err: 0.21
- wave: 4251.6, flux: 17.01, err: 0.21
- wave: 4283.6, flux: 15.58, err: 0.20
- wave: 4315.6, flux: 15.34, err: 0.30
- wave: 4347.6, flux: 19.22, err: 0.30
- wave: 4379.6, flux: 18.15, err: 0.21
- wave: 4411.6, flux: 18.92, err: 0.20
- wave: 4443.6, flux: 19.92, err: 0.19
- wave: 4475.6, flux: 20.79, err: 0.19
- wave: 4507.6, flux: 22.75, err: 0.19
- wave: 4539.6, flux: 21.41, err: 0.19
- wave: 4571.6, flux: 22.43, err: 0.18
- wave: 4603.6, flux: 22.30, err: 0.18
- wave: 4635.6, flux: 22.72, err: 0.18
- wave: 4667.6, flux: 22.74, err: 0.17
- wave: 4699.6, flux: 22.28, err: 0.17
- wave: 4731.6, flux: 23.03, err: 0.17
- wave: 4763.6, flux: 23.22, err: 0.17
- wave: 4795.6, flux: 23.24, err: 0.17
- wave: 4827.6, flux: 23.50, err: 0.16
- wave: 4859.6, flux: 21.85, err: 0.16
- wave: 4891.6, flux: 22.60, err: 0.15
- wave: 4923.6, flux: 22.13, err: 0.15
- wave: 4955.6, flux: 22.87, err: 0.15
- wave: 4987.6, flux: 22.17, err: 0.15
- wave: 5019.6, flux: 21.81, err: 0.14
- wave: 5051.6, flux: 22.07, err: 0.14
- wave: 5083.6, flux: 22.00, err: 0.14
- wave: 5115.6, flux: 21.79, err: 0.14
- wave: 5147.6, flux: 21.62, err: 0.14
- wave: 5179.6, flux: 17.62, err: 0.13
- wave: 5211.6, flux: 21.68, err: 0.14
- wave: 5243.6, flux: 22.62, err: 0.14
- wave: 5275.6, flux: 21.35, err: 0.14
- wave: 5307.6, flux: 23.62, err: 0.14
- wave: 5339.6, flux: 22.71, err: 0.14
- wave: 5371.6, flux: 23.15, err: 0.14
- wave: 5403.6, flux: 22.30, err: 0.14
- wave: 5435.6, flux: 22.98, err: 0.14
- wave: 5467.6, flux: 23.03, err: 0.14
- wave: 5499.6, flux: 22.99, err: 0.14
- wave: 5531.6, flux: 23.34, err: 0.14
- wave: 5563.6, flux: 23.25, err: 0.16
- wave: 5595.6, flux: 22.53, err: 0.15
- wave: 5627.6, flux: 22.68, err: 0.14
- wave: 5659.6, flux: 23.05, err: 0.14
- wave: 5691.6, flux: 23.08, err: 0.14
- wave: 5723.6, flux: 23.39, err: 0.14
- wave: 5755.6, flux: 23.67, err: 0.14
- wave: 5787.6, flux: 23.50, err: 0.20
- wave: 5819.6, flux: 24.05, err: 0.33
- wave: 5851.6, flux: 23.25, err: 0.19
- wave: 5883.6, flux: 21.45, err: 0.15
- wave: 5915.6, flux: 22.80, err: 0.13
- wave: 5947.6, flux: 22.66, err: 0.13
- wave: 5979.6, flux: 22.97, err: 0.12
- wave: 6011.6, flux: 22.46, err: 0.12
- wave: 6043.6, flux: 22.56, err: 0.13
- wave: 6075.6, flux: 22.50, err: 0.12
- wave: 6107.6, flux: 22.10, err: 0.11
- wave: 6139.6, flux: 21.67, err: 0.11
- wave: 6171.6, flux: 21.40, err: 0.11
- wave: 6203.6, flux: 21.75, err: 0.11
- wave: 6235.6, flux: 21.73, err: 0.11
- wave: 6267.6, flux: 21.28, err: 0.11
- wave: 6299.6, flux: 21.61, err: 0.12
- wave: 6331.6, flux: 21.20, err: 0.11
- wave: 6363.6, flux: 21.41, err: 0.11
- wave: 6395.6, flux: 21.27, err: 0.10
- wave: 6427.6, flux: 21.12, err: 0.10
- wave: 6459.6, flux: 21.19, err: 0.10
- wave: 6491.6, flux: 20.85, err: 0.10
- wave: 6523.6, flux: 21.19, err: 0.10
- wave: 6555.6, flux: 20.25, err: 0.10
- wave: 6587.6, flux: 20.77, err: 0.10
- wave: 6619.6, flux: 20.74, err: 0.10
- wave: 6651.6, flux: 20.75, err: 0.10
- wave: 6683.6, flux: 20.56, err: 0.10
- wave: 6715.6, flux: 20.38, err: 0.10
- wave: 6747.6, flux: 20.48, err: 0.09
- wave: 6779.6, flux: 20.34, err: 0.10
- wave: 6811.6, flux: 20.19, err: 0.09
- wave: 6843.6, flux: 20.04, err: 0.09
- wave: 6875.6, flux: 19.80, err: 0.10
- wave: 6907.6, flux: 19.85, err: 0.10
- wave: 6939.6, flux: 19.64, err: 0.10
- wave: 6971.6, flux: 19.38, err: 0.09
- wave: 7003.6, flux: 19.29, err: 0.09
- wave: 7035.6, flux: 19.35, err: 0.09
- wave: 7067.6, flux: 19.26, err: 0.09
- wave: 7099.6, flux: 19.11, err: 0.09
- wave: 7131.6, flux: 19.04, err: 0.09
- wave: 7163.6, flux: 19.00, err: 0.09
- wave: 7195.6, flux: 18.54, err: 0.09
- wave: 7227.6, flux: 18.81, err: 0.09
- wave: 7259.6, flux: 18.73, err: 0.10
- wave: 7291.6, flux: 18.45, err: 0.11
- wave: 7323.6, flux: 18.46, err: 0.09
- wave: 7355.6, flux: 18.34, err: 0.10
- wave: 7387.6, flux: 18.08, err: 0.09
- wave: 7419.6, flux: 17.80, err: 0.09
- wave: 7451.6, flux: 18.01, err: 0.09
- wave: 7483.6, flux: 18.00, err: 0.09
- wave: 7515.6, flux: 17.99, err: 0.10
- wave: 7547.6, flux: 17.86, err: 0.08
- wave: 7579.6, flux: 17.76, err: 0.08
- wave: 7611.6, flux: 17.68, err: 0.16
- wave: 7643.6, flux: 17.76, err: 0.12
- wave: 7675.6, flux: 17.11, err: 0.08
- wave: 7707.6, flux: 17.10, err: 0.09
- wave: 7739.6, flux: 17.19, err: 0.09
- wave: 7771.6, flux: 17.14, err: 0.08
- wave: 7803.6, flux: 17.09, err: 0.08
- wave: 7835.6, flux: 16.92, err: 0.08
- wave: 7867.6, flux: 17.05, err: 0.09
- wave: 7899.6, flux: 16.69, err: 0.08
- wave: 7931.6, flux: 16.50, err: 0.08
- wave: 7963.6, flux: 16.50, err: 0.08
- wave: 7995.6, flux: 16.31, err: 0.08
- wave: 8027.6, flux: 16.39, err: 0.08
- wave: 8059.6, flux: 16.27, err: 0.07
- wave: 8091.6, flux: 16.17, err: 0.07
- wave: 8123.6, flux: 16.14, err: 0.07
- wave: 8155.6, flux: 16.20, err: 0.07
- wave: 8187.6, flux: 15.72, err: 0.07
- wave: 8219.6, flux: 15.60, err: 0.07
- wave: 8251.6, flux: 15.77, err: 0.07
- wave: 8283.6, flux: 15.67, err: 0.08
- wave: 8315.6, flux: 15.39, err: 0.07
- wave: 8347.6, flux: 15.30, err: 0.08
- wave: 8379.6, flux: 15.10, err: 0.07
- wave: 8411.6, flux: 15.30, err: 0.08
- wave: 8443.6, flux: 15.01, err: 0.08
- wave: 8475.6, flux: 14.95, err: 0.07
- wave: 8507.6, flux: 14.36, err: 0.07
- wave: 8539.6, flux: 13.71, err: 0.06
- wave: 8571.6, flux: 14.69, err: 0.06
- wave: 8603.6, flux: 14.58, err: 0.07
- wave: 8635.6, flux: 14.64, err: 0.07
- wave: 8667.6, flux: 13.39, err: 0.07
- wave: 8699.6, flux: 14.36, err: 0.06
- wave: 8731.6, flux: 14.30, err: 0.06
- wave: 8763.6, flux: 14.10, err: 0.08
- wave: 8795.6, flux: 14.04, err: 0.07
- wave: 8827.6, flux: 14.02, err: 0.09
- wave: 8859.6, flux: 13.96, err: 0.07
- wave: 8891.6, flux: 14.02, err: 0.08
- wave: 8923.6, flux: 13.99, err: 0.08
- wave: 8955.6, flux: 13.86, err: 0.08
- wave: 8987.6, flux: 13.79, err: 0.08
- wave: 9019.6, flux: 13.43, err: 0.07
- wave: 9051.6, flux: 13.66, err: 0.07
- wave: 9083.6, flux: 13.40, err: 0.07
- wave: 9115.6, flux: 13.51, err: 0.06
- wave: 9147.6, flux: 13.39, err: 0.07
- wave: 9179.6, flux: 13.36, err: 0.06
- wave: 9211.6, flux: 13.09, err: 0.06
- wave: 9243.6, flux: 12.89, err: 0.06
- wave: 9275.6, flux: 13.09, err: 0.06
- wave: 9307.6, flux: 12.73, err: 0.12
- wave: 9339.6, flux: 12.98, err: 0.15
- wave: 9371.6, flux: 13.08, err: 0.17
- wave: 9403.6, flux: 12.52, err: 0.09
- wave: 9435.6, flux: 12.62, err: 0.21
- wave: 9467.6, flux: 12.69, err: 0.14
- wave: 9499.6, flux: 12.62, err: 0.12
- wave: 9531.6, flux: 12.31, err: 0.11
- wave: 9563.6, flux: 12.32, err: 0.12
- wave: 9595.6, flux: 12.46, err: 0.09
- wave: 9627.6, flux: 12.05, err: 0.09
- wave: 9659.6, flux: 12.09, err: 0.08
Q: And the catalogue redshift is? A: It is 0.000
